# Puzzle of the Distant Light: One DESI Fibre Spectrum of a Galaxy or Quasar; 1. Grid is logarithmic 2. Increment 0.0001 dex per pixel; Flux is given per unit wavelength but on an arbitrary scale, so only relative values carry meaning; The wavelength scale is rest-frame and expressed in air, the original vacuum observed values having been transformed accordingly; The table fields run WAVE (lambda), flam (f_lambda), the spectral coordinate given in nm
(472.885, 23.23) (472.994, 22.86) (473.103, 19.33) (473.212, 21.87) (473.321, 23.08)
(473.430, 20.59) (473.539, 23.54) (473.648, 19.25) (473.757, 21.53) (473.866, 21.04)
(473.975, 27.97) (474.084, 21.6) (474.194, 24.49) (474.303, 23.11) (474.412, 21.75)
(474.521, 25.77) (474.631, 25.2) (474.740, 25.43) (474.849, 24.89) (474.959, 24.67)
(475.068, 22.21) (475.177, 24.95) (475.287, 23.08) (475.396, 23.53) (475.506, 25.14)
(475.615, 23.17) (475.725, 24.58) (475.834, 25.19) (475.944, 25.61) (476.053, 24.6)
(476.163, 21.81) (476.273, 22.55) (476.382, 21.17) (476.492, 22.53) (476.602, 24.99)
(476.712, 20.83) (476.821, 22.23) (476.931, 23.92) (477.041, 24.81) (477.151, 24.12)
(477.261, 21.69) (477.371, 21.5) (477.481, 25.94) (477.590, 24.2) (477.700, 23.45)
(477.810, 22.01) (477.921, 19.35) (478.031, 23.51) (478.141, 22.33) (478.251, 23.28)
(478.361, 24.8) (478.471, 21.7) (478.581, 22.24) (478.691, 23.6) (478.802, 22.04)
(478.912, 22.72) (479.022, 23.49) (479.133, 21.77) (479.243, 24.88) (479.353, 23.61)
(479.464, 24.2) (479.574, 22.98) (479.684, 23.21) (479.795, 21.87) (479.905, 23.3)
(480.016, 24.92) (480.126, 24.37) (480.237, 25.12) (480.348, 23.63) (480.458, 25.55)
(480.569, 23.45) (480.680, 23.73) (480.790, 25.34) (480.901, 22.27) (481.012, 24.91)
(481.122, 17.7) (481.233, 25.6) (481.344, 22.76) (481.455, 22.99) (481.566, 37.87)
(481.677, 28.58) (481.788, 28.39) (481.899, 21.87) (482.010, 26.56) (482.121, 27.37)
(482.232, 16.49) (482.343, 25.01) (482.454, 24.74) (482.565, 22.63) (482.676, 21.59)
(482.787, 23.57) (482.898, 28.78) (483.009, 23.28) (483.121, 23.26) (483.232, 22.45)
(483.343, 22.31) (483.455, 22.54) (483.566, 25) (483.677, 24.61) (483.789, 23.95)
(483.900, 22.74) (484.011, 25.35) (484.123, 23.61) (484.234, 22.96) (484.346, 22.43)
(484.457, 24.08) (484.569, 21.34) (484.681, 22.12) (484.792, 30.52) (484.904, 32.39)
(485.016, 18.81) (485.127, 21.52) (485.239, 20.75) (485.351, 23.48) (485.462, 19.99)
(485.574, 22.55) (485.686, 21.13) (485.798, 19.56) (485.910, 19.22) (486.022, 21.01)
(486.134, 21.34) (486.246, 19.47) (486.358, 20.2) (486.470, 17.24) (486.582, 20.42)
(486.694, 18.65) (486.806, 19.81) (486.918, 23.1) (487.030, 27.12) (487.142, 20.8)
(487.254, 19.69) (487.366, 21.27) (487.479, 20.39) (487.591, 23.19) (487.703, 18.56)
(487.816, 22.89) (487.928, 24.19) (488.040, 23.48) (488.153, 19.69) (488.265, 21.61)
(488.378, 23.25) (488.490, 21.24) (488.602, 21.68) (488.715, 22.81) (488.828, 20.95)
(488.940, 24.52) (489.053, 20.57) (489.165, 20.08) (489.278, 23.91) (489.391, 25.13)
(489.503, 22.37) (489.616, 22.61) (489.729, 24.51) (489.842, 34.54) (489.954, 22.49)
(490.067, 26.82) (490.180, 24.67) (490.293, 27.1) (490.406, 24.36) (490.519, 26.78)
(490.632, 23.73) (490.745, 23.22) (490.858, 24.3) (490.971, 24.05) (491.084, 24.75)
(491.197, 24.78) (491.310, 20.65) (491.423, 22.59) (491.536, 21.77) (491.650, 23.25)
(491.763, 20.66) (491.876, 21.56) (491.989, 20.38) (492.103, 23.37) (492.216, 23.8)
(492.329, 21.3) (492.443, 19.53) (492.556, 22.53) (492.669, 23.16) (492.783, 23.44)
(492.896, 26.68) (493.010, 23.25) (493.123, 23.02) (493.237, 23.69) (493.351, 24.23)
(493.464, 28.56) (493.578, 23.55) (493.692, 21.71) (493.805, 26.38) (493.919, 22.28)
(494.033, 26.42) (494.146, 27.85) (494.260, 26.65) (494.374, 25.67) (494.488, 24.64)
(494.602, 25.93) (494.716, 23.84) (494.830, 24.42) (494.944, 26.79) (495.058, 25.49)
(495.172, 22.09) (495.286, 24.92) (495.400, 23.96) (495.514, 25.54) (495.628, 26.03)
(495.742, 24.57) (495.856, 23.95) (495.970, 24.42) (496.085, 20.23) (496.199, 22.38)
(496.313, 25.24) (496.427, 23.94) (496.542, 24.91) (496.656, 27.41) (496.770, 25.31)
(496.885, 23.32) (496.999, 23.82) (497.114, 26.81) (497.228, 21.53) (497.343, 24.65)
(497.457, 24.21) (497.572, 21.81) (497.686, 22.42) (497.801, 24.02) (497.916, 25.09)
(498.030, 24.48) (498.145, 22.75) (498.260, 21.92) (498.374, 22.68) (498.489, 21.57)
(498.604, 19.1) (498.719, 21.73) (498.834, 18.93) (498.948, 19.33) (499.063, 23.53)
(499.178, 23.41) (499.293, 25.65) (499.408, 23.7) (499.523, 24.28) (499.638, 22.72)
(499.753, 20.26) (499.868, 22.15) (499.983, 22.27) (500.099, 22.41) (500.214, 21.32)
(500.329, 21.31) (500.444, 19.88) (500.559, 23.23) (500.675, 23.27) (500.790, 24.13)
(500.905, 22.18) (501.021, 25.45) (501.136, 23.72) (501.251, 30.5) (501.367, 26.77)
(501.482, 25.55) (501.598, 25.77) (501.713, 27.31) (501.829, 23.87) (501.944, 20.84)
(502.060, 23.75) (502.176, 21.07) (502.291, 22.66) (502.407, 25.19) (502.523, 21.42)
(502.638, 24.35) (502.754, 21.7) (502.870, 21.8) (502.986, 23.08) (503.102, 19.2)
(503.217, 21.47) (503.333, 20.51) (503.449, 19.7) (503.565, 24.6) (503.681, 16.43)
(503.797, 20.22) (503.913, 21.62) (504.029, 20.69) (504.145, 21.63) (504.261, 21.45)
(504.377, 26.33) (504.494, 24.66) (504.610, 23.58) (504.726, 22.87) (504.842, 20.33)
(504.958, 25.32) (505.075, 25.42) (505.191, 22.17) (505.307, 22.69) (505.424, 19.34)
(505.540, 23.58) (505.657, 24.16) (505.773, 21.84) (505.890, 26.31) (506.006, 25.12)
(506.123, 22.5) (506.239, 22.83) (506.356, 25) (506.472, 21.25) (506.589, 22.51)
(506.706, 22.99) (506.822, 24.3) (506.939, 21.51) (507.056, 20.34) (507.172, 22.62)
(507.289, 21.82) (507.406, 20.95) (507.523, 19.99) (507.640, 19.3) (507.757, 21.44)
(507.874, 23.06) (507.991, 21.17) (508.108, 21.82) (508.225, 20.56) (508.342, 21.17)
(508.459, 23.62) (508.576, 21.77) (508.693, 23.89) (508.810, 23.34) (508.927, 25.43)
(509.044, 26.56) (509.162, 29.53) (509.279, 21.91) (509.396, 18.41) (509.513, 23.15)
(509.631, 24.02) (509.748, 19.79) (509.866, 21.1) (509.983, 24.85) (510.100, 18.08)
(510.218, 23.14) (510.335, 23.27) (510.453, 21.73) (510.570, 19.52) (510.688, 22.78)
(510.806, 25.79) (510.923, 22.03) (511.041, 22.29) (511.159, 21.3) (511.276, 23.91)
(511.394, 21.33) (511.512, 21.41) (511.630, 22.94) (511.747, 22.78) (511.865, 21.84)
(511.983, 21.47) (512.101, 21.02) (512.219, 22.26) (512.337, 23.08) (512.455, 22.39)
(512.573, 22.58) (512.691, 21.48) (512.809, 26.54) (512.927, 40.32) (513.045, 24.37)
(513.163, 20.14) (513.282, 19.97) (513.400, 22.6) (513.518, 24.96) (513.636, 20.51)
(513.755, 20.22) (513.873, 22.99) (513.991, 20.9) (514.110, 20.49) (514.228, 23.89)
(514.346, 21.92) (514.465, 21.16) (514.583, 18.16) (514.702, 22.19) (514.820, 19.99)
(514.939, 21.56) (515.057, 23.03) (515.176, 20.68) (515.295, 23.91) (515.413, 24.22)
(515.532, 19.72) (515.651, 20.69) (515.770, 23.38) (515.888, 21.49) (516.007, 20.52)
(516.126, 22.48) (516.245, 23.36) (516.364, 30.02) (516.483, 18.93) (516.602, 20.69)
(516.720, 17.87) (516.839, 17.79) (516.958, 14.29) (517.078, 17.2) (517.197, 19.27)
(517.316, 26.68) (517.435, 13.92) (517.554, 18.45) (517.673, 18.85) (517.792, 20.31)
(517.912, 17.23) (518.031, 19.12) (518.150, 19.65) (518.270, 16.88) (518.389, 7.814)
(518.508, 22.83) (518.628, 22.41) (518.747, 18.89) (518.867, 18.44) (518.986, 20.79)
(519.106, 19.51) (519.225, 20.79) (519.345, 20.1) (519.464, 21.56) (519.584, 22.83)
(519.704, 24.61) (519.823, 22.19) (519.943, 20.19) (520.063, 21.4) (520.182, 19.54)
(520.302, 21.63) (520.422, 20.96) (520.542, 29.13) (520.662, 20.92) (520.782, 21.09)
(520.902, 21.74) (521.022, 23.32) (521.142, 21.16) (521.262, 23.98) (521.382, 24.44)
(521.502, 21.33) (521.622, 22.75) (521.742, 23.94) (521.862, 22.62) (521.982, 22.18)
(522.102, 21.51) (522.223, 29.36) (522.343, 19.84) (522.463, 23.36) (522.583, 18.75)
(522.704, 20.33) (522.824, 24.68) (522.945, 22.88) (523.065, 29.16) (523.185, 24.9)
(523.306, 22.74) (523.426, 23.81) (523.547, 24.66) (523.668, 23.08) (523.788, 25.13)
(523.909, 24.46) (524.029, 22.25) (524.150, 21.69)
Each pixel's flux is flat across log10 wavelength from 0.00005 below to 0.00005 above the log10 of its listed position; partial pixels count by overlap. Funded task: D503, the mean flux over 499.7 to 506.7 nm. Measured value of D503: 22.9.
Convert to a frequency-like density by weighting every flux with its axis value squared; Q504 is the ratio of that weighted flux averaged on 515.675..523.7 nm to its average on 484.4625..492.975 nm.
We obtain 1.07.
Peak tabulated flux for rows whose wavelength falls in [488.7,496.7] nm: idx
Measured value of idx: 34.54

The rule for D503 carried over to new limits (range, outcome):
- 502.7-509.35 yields 22.5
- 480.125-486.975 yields 23.3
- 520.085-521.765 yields 22.5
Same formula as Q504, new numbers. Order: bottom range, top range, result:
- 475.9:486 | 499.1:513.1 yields 1.08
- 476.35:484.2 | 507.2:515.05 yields 1.07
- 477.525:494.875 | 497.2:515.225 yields 1.05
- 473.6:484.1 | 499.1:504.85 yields 1.06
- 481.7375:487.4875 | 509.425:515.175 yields 1.10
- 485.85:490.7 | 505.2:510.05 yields 1.09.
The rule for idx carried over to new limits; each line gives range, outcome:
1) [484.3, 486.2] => 32.39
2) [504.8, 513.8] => 40.32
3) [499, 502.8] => 30.5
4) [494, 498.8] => 27.85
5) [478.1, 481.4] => 25.6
